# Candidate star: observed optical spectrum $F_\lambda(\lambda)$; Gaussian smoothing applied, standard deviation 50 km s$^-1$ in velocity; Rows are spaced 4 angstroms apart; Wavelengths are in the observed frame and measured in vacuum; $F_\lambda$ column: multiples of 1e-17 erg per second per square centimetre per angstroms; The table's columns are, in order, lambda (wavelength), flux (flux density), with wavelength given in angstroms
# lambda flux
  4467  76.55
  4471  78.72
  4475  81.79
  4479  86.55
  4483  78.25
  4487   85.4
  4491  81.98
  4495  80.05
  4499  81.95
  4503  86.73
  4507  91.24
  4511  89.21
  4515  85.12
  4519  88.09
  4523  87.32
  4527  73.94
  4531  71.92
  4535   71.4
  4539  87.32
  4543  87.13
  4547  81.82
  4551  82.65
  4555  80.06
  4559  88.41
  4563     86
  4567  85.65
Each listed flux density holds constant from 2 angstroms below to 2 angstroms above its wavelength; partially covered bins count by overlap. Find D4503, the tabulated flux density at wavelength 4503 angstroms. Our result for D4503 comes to 86.73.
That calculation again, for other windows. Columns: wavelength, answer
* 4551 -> 82.65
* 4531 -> 71.92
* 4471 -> 78.72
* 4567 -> 85.65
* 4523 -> 87.32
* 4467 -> 76.55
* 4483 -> 78.25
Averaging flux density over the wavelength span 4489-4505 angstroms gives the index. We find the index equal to 82.7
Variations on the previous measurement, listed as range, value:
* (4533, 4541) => 79.4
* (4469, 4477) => 80.3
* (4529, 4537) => 71.7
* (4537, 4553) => 84.7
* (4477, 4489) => 83.4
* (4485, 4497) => 82.5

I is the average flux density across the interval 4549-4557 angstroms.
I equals 81.4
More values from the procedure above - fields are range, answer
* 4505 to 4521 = 88.4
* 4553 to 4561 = 84.2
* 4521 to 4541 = 78.4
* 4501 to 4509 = 89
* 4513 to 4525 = 86.8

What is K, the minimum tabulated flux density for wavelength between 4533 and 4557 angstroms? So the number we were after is 71.4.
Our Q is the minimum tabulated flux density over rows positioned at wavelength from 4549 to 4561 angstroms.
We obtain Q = 80.06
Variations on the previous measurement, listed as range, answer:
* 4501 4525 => 85.12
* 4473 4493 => 78.25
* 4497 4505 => 81.95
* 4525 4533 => 71.92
